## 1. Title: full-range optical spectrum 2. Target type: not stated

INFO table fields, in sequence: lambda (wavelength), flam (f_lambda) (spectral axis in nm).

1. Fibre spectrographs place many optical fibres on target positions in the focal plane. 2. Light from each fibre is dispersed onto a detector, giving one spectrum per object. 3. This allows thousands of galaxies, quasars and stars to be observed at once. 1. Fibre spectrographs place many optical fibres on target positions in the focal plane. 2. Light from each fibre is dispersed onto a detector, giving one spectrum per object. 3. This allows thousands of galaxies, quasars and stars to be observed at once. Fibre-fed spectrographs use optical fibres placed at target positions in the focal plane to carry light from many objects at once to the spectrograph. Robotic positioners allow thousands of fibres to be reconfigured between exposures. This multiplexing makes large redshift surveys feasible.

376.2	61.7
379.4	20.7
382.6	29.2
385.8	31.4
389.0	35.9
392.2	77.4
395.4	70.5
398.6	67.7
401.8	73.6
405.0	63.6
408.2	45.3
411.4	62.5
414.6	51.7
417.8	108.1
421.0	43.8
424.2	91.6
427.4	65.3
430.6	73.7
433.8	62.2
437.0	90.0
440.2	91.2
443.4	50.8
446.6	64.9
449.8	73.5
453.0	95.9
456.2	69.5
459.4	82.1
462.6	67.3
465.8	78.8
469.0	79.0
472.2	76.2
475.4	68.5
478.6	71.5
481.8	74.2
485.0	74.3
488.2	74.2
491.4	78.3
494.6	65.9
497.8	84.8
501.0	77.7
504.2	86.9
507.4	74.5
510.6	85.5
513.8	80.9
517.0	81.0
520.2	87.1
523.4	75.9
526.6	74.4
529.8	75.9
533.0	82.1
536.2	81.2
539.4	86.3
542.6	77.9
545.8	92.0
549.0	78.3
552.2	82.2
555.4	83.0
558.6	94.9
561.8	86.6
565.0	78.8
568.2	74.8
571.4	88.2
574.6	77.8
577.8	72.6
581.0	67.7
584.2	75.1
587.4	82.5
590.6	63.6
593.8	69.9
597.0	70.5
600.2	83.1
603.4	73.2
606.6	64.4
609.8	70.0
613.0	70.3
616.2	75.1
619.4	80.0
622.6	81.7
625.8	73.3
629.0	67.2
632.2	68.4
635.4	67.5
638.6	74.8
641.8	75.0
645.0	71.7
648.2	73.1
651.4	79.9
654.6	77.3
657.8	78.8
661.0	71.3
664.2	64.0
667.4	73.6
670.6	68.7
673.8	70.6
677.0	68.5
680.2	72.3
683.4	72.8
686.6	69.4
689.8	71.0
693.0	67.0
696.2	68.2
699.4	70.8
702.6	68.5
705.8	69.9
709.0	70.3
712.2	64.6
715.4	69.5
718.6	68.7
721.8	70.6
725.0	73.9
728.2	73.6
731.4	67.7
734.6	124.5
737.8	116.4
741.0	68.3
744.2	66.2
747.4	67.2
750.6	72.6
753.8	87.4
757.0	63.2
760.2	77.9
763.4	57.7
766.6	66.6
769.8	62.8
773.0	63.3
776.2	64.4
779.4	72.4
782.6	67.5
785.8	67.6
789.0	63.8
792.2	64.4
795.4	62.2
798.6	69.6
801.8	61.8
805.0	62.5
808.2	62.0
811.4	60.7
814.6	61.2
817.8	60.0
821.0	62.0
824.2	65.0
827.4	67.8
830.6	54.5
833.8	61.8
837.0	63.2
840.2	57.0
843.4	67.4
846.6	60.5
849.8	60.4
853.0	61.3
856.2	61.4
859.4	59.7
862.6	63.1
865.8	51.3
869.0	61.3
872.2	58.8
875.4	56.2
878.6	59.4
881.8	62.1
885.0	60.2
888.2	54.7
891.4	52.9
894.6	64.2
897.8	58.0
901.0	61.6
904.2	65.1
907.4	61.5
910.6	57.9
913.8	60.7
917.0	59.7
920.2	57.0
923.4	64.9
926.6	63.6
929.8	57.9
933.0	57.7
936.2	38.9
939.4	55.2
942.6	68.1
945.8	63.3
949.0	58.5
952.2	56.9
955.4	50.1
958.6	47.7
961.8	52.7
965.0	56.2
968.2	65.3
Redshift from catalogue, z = 0.121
